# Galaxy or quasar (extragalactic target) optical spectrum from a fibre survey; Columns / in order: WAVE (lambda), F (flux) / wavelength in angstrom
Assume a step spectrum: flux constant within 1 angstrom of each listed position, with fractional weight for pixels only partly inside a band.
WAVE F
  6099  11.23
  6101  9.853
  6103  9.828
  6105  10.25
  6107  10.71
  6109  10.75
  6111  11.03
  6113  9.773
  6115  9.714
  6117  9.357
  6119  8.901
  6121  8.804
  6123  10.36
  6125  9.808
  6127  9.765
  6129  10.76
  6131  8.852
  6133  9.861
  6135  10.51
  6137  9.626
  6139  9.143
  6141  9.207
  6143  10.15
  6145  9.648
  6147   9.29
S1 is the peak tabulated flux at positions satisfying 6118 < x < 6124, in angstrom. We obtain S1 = 10.36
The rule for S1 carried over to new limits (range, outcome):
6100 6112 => 11.03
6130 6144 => 10.51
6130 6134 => 9.861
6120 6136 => 10.76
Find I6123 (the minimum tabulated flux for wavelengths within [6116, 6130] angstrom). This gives 8.804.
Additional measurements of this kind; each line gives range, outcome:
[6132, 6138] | 9.626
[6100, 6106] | 9.828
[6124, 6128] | 9.765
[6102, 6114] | 9.773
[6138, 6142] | 9.143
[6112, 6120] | 8.901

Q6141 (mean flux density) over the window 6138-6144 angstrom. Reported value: 9.5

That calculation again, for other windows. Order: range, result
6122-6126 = 10.1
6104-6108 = 10.5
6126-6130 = 10.3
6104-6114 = 10.5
